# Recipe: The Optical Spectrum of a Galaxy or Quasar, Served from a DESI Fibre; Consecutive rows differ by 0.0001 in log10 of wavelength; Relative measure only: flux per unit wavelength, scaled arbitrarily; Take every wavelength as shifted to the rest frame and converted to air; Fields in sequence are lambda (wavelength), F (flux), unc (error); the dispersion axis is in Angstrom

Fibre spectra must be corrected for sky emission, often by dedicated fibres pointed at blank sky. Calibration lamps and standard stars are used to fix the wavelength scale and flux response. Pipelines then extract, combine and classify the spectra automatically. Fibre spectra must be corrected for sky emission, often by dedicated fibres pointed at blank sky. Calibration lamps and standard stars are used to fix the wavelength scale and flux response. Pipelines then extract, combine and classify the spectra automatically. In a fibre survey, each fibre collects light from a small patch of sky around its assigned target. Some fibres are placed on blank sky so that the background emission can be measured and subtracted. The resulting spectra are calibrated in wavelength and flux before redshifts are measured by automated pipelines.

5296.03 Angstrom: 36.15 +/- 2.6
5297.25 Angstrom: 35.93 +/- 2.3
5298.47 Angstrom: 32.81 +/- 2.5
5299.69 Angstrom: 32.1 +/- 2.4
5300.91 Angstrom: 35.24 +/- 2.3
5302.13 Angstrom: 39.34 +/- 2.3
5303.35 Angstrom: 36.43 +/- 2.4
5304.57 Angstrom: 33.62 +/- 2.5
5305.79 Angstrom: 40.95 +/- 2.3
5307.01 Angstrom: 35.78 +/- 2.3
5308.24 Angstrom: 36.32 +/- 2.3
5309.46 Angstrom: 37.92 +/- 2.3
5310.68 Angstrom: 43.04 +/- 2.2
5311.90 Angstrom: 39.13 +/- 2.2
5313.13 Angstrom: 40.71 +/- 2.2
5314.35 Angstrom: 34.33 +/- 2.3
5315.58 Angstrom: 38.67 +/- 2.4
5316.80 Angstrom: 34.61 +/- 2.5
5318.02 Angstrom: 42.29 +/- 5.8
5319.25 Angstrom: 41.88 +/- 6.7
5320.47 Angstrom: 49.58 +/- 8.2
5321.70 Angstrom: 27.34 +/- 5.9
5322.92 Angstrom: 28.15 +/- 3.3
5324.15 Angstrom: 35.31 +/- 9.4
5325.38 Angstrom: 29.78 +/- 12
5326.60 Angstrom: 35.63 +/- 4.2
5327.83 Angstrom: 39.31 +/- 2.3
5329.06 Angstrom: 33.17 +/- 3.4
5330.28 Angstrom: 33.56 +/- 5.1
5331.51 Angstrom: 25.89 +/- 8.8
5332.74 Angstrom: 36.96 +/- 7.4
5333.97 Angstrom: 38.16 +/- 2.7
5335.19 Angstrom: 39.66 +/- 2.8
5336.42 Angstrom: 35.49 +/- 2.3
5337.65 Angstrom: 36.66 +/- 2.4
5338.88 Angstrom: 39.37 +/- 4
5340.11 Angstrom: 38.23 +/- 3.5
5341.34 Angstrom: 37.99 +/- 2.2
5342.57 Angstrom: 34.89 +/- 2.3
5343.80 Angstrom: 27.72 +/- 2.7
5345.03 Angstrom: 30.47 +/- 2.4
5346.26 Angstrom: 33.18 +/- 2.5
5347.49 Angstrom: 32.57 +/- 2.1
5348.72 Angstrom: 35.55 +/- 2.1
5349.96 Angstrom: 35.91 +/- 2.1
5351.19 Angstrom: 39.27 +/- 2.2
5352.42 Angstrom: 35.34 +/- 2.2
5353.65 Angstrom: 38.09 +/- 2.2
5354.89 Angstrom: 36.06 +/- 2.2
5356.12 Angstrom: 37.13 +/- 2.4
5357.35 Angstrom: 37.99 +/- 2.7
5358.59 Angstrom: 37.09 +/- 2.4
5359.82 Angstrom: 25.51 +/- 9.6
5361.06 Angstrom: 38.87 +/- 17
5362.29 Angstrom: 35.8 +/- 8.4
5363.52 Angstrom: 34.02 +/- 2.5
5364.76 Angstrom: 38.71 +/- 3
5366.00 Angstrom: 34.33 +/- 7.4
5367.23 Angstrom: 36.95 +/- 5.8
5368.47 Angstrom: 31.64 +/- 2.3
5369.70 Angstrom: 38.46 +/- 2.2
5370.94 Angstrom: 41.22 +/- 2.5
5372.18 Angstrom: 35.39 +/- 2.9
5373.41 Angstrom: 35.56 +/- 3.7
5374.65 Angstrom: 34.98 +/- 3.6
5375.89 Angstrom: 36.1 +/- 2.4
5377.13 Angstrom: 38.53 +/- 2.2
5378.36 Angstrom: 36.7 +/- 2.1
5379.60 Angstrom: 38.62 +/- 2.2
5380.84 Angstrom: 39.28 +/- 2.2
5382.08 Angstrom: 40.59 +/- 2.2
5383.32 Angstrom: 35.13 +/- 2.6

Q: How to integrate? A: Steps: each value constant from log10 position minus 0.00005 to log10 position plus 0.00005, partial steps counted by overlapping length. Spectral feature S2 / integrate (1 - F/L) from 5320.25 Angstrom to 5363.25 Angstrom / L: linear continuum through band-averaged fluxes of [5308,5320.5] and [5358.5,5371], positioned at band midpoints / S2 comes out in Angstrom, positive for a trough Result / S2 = 2.53 Angstrom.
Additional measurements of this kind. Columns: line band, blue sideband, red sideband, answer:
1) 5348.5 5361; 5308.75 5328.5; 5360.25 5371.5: 0.2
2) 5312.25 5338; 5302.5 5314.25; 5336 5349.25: 0.3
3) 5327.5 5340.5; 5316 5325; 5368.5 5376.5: 0.3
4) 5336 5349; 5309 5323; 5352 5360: 0.7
